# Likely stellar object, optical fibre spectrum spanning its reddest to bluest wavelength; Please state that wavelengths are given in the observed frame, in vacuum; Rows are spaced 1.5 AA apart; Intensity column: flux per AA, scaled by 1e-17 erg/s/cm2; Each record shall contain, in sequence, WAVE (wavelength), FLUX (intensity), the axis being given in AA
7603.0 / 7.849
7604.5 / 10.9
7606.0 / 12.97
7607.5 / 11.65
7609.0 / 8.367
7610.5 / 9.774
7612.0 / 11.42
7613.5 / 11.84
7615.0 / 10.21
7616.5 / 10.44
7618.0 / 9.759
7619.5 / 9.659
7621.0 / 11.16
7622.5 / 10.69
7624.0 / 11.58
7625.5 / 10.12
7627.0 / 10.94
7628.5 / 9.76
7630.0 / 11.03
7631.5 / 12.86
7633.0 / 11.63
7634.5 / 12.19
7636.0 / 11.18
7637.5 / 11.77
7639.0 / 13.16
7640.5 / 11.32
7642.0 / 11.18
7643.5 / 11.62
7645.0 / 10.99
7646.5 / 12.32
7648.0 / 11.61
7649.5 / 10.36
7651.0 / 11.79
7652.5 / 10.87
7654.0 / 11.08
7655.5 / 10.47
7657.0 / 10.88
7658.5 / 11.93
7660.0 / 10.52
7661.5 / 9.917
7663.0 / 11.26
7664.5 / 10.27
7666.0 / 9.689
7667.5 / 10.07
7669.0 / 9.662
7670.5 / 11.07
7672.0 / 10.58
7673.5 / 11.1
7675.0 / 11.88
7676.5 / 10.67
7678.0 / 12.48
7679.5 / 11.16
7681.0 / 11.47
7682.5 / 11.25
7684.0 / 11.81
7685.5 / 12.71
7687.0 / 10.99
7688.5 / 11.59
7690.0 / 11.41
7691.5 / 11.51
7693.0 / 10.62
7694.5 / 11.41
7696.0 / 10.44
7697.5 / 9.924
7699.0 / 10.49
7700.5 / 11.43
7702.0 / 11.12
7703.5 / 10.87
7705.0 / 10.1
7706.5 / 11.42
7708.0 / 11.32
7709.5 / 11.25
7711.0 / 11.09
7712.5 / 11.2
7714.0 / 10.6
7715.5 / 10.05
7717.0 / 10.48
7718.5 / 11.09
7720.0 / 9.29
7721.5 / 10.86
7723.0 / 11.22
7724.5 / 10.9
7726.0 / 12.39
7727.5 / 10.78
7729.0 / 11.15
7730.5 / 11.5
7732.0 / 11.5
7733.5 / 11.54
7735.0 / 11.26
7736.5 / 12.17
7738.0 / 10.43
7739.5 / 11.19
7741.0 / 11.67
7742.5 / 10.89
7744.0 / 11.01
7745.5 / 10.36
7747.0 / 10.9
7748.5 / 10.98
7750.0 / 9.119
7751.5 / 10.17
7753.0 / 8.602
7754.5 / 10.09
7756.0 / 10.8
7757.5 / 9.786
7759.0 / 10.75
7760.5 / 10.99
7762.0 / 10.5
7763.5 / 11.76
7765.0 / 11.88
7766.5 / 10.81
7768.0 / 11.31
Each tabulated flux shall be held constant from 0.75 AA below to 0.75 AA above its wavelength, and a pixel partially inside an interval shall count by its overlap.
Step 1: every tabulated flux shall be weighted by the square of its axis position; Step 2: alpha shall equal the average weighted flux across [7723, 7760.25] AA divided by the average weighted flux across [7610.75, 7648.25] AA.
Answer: 1.00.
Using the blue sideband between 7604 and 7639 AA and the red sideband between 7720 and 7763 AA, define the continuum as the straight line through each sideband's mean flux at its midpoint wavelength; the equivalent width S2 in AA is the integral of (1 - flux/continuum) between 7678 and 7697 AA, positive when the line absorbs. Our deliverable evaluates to -0.9 AA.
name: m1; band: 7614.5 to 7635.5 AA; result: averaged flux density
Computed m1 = 10.9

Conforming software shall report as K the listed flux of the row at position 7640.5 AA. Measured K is 11.32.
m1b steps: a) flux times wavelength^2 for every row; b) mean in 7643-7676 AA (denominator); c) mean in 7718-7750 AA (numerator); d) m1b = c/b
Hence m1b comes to 1.0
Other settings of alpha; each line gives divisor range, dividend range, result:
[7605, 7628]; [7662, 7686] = 1.05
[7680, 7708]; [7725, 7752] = 1.00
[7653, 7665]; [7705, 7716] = 1.03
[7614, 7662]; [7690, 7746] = 1.01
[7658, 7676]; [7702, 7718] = 1.03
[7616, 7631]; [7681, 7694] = 1.11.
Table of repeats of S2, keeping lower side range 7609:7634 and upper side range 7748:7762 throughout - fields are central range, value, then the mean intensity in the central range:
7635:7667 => -1.6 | 11.2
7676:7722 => -2.8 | 11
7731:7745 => -1.5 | 11.3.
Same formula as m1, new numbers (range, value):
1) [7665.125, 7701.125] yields 11.1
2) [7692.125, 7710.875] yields 10.9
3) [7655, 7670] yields 10.5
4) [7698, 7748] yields 11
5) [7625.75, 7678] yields 11.1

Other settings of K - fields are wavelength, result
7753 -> 8.602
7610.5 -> 9.774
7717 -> 10.48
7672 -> 10.58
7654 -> 11.08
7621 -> 11.16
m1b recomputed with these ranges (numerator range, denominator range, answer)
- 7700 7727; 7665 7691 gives 0.99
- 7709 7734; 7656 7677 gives 1.04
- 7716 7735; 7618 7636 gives 1.03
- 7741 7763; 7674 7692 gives 0.92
